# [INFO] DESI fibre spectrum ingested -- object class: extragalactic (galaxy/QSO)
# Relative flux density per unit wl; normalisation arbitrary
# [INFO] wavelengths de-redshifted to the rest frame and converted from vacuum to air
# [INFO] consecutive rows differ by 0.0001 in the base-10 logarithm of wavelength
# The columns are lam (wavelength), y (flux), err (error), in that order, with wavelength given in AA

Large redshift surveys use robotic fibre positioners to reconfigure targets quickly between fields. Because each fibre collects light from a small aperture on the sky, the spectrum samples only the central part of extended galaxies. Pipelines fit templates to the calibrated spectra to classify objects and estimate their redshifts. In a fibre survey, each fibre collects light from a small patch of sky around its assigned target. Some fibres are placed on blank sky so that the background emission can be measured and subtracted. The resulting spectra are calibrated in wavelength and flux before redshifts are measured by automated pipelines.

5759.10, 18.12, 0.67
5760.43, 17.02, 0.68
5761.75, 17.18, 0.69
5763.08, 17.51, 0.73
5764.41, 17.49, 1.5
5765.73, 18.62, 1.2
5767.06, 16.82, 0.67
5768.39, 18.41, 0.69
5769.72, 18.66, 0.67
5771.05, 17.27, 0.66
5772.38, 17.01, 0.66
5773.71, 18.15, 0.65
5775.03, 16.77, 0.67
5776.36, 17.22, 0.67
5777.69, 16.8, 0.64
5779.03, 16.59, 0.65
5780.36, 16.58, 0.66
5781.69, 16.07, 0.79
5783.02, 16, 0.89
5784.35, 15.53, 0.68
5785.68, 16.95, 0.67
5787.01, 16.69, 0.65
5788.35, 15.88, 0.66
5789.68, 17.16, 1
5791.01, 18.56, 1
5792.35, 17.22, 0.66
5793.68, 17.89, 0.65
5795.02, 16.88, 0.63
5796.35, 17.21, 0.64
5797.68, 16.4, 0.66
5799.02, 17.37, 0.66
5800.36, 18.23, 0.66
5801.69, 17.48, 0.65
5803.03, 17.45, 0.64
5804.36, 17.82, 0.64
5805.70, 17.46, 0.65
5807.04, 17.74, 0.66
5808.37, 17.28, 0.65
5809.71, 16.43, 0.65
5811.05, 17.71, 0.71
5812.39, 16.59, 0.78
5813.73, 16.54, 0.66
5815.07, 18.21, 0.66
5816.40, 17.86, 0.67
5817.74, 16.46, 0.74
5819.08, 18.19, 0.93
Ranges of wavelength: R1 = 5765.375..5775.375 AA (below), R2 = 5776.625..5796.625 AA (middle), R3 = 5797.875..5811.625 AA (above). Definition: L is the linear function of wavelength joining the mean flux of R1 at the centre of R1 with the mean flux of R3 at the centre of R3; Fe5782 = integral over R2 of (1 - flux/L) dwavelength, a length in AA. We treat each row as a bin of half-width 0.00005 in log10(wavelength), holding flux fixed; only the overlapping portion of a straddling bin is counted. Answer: 0.90 AA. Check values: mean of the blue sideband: 17.7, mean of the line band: 16.8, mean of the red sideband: 17.5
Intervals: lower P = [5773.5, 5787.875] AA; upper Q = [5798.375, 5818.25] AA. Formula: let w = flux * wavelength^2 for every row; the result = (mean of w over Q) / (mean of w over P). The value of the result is 1.06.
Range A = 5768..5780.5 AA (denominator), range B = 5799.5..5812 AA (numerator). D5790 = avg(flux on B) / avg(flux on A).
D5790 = 1.0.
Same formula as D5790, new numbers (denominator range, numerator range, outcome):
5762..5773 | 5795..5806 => 0.98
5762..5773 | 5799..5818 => 0.98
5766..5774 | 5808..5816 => 0.97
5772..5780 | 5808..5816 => 1.00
